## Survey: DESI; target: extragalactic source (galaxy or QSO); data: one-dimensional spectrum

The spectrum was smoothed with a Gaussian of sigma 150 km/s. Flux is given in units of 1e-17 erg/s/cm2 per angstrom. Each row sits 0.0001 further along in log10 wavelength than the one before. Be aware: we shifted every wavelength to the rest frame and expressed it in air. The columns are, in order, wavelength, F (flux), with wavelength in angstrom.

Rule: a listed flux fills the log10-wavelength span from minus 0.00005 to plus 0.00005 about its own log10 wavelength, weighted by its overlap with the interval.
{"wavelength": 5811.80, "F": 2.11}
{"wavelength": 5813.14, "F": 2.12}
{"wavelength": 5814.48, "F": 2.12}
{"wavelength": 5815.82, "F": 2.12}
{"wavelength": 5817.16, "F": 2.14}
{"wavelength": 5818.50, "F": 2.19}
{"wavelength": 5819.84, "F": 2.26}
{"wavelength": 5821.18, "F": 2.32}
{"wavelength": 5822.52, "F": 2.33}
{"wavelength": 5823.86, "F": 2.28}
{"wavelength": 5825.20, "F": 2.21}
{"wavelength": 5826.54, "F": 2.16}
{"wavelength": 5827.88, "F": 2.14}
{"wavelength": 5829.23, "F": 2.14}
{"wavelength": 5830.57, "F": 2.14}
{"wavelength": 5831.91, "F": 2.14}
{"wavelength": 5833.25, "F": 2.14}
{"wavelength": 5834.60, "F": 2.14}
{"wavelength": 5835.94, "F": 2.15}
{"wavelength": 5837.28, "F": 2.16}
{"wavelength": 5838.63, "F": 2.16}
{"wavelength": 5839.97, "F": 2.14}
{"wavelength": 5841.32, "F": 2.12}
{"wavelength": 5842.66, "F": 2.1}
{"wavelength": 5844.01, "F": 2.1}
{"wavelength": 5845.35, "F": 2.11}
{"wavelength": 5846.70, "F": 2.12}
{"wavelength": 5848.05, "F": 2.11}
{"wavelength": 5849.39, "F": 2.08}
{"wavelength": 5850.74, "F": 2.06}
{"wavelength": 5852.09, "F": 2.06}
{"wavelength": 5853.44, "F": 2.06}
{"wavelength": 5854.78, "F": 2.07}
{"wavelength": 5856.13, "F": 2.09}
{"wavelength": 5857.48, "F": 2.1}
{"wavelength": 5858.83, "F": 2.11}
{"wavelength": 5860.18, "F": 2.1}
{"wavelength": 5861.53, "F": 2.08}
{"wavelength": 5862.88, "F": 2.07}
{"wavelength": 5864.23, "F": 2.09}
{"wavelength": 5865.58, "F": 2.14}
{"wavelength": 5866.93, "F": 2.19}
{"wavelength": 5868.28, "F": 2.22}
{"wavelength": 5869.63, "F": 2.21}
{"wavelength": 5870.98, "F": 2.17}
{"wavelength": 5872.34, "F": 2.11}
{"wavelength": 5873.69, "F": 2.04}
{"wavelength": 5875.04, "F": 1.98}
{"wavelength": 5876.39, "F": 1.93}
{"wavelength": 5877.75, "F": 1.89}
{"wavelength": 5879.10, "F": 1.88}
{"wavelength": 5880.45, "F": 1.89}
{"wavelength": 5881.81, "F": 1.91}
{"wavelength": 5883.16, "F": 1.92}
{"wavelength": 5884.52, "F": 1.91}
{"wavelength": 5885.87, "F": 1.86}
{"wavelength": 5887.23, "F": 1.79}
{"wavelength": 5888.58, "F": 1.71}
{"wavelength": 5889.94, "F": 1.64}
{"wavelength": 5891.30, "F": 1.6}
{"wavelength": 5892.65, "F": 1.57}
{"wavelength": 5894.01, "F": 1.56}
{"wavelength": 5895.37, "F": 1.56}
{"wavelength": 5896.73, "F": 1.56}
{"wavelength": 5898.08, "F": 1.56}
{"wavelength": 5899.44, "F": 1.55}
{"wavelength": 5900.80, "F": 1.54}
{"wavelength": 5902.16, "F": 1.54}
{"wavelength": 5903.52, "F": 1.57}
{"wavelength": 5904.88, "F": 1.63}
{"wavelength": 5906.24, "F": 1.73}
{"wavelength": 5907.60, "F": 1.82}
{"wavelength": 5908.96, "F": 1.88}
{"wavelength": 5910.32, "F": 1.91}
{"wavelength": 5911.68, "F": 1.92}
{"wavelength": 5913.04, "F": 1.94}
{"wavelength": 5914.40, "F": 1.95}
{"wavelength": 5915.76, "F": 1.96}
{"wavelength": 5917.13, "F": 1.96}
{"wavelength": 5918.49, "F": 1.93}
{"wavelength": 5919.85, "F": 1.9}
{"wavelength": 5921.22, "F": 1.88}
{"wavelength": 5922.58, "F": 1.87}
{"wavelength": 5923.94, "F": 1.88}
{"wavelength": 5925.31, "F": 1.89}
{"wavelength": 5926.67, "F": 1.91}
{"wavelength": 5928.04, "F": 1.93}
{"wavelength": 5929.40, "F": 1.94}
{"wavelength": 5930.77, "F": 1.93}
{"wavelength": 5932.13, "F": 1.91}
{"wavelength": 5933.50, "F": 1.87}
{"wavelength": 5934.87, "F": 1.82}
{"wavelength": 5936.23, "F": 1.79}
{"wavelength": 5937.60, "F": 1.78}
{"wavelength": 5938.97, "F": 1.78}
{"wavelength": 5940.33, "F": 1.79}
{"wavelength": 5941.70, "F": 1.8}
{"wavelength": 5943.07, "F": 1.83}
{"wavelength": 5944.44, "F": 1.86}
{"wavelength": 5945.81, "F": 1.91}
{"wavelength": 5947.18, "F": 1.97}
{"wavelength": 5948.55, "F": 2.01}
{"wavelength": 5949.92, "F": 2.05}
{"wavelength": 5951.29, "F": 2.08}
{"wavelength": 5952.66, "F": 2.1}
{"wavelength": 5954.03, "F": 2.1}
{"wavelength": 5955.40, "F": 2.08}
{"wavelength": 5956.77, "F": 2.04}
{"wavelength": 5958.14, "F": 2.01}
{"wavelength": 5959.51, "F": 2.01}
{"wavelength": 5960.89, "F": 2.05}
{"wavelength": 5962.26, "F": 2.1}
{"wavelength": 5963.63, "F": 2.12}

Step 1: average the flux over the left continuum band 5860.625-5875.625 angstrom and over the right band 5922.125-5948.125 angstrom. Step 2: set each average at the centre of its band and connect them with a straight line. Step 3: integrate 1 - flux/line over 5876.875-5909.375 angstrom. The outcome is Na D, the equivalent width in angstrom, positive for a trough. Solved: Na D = 5.1 angstrom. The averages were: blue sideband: 2.12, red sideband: 1.87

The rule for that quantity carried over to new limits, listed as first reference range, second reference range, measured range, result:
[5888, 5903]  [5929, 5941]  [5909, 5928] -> -2.0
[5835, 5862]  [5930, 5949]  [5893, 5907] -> 2.7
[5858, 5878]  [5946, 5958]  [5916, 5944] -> 2.6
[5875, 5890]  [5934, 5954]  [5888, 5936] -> 2.6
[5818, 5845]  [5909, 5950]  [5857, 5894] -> 1.7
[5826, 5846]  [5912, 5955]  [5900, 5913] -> 1.6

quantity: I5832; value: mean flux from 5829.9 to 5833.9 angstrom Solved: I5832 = 2.14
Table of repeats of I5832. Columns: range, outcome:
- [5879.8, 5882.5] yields 1.9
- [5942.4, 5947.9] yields 1.89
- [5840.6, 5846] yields 2.11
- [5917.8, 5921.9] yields 1.9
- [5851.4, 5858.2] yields 2.08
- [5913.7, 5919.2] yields 1.95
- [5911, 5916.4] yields 1.94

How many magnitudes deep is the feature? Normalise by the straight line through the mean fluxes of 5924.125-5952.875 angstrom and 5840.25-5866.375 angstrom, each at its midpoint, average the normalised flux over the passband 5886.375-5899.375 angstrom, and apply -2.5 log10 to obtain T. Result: 0.23 mag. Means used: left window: 2.09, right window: 1.9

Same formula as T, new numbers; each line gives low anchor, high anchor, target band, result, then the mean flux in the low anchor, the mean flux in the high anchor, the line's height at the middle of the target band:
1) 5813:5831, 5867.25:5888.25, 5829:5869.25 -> -0.01 mag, 2.19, 1.98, 2.09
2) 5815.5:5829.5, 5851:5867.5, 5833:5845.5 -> 0.01 mag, 2.21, 2.09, 2.16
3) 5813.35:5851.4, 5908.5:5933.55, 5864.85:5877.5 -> -0.03 mag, 2.16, 1.92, 2.05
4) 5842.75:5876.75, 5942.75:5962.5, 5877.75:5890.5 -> 0.13 mag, 2.1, 2.01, 2.08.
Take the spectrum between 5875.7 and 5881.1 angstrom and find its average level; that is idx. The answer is 1.9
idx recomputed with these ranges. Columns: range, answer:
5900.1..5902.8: 1.54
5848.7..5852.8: 2.07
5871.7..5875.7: 2.05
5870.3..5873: 2.14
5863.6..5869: 2.16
